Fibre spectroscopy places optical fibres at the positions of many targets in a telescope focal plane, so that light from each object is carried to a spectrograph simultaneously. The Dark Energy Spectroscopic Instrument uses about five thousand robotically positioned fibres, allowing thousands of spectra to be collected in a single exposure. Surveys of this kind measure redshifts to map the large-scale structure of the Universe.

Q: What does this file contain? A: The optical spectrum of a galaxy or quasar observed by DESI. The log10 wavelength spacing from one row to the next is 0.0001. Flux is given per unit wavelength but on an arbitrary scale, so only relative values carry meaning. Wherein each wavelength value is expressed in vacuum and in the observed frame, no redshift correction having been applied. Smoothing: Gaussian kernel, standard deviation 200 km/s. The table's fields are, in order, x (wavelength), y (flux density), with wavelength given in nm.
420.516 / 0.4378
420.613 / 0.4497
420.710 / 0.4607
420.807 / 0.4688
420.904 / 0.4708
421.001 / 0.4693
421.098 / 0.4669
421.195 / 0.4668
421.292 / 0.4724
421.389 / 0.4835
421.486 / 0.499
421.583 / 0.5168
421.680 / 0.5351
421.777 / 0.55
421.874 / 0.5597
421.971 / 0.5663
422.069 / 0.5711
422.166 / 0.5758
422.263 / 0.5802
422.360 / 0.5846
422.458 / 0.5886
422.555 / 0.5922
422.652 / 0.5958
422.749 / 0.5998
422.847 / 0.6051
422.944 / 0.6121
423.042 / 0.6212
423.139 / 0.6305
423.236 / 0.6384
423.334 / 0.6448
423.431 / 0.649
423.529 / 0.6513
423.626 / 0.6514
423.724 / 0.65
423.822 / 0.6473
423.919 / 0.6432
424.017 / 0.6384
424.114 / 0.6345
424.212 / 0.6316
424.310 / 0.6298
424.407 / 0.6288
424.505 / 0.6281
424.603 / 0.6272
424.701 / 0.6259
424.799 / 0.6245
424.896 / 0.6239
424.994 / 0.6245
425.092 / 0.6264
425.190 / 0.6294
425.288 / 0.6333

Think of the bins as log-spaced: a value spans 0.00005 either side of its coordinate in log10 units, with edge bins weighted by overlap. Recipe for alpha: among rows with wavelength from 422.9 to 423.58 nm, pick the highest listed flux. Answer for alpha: 0.6513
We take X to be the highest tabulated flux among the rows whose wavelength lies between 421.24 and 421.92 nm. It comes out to 0.5597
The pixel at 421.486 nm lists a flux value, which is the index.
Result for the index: 0.499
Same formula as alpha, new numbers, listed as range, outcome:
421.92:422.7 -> 0.5958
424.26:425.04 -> 0.6298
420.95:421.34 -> 0.4724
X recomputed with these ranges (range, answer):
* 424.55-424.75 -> 0.6272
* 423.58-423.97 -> 0.6514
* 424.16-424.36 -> 0.6316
